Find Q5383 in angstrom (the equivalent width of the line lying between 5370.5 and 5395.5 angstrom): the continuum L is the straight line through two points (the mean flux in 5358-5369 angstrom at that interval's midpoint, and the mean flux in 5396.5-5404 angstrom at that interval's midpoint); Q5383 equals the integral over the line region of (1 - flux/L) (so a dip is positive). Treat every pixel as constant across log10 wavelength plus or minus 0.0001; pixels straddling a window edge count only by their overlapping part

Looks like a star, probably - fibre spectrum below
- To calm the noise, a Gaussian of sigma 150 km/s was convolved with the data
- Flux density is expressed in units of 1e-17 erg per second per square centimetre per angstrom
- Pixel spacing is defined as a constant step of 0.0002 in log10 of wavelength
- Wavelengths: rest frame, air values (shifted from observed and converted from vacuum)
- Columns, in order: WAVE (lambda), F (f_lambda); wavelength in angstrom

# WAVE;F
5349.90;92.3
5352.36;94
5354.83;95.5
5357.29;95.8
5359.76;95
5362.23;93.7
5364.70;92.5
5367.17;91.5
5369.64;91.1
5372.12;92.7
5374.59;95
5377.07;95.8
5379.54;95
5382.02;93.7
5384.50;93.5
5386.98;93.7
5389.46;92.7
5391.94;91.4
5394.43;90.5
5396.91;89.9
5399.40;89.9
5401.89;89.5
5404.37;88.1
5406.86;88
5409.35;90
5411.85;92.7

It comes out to -0.6 angstrom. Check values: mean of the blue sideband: 93.2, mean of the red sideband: 89.6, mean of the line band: 93.4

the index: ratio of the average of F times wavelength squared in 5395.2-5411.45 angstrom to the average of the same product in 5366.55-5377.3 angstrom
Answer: 0.97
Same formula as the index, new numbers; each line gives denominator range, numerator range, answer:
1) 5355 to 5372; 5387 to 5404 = 0.98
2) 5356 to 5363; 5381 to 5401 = 0.98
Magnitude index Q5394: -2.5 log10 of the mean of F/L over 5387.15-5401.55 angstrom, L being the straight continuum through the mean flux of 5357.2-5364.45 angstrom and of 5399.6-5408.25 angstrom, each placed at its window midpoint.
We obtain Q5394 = -0.01 mag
